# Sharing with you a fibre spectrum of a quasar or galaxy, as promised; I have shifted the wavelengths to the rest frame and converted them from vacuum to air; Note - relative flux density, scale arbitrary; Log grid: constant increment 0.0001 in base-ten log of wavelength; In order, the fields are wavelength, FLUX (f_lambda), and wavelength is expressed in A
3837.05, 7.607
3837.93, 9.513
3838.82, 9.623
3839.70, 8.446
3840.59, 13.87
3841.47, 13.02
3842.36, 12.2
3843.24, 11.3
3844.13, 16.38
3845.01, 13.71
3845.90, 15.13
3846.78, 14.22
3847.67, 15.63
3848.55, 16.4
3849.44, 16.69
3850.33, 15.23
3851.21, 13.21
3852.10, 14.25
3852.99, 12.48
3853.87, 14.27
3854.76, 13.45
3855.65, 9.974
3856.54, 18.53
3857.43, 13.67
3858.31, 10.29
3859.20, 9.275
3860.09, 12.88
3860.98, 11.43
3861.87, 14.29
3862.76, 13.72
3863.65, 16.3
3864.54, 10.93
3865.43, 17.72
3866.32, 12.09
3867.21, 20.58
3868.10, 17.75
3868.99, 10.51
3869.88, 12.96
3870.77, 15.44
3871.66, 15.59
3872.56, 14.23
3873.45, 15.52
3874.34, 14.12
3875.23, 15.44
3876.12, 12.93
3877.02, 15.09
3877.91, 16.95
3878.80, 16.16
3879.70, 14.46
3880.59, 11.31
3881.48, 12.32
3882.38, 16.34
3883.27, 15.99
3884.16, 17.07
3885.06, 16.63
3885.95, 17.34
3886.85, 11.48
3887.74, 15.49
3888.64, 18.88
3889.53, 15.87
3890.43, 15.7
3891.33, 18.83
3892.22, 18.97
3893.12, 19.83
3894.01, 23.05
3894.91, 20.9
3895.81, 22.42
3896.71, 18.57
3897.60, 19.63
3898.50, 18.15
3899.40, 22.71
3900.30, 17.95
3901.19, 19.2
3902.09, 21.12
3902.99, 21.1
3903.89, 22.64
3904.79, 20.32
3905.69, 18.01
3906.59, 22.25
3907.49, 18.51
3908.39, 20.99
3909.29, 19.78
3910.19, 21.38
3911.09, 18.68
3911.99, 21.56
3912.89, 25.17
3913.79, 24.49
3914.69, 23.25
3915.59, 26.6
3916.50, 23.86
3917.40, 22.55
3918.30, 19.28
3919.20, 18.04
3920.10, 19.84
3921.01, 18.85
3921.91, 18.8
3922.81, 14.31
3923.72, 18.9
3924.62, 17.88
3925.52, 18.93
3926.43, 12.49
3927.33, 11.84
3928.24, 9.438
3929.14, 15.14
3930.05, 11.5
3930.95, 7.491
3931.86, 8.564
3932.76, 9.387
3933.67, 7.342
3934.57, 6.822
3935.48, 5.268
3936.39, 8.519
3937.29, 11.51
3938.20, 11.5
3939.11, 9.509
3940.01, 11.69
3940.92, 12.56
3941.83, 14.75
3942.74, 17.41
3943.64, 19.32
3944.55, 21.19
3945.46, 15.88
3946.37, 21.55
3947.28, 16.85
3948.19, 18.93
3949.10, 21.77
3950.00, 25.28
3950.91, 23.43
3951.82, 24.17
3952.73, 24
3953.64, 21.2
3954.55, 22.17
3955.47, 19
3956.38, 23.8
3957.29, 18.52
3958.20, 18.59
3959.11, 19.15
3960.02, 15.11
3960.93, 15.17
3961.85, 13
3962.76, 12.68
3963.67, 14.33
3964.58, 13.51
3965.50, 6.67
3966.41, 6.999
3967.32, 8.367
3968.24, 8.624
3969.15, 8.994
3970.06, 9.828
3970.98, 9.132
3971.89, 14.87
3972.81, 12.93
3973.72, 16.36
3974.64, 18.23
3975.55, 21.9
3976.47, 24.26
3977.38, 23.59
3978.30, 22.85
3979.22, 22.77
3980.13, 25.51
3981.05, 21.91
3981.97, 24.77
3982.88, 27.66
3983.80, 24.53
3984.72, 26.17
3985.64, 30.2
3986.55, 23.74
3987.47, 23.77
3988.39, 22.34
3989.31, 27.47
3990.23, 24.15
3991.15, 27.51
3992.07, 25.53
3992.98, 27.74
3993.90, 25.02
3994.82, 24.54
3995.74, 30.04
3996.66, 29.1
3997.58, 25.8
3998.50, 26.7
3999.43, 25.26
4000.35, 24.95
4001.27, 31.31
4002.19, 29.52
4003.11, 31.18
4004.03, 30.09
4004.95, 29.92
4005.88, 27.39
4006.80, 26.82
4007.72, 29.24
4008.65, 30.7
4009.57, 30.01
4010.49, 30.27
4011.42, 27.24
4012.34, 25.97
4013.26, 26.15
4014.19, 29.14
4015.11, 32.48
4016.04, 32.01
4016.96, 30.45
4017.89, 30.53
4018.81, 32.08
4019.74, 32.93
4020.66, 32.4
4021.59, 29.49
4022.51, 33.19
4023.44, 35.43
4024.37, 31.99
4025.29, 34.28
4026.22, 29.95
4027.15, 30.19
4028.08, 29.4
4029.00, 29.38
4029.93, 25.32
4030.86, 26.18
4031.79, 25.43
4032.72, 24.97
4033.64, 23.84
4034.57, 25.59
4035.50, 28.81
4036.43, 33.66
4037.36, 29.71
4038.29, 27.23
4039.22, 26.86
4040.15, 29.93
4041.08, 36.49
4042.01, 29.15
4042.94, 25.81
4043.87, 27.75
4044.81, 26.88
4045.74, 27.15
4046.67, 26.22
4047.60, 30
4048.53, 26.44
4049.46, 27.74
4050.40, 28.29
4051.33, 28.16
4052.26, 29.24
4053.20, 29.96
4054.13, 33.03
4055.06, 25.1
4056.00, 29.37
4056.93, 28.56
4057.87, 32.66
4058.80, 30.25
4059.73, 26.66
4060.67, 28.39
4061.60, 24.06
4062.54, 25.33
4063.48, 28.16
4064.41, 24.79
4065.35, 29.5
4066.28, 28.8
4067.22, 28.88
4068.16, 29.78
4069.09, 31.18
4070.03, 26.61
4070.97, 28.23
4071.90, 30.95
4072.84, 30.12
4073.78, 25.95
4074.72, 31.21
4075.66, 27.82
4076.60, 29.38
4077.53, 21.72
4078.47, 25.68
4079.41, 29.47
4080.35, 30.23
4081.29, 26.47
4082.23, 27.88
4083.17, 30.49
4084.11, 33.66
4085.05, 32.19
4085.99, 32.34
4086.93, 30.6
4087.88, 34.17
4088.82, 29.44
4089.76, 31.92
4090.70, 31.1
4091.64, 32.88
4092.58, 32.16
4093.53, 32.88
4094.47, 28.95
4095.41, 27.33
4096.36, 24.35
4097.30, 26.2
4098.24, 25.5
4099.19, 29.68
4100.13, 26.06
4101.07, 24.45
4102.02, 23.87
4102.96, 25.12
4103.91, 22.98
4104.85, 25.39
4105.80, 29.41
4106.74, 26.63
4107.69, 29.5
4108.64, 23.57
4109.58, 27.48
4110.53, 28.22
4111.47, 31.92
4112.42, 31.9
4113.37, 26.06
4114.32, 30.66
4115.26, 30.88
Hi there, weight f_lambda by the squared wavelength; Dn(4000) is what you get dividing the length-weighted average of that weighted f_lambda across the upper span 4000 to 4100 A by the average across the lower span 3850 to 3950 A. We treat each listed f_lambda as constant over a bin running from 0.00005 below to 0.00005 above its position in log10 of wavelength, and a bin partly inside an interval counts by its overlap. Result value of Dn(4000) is 1.93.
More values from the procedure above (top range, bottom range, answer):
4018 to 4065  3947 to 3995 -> 1.51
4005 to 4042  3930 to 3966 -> 1.98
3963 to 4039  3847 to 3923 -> 1.56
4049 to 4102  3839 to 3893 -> 2.20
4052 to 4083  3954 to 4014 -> 1.33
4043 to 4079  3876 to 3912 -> 1.68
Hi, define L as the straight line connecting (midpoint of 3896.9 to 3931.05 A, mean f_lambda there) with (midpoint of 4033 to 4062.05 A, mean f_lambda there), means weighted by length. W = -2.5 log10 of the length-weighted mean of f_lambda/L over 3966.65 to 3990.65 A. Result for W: 0.18 mag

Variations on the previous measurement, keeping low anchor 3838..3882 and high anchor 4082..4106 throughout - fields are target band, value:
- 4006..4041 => -0.21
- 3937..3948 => 0.24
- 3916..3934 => 0.17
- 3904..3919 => -0.25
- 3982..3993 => -0.17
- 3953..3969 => 0.32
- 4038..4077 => -0.08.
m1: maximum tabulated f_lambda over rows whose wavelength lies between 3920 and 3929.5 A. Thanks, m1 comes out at 19.84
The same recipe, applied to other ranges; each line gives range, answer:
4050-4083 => 33.03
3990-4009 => 31.31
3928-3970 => 25.28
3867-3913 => 25.17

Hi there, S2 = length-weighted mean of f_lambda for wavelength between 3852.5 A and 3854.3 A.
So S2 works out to 13.4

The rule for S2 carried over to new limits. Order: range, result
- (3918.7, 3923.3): 18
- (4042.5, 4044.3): 26.8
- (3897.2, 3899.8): 20.1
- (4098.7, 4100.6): 27.9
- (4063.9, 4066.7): 27.8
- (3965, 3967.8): 7.42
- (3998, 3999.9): 25.9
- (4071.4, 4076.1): 29.2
